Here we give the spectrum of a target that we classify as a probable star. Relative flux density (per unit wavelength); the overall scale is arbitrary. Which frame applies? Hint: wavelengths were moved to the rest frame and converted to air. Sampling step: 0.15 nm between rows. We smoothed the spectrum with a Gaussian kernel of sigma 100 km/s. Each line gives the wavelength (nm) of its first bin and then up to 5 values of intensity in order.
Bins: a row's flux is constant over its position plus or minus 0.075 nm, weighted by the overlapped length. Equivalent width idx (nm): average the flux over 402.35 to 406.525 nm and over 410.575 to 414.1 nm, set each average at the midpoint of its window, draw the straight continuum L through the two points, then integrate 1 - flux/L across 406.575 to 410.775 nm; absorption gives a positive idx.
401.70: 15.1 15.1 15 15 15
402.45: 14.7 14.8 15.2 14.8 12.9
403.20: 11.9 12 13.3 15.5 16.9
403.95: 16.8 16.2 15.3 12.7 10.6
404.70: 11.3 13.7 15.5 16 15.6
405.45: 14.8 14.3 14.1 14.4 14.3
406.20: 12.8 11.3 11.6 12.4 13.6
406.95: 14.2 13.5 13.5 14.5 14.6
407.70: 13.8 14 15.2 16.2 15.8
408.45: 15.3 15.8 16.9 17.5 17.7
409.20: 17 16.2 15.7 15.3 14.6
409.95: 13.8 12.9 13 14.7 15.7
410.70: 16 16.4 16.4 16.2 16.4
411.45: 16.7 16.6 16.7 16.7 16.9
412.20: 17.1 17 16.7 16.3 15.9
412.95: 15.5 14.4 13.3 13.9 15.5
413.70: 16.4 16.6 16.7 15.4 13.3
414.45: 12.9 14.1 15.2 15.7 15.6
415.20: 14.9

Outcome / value 0.05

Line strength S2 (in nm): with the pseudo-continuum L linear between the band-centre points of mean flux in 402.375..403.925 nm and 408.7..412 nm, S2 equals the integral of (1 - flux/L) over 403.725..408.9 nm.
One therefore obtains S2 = 0.21 nm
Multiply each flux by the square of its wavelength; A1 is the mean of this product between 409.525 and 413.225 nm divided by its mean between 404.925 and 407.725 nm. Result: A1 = 1.16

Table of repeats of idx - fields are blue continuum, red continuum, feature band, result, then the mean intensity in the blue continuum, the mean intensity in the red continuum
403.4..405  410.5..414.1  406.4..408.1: 0.14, 14.3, 16.1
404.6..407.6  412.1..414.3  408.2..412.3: -0.29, 13.8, 15.7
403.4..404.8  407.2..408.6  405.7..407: 0.13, 14.2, 14.8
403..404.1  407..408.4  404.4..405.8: 0.05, 14.4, 14.6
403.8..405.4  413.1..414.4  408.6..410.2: -0.10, 14.5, 15.1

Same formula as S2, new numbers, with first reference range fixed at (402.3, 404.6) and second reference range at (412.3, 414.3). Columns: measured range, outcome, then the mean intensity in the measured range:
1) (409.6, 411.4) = 0.01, 15.1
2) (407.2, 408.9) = -0.03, 15.2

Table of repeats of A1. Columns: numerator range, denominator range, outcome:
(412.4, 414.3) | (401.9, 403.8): 1.14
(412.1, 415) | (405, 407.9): 1.15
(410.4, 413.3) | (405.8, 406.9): 1.28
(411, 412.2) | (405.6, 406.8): 1.30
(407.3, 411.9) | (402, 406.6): 1.13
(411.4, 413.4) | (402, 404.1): 1.15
